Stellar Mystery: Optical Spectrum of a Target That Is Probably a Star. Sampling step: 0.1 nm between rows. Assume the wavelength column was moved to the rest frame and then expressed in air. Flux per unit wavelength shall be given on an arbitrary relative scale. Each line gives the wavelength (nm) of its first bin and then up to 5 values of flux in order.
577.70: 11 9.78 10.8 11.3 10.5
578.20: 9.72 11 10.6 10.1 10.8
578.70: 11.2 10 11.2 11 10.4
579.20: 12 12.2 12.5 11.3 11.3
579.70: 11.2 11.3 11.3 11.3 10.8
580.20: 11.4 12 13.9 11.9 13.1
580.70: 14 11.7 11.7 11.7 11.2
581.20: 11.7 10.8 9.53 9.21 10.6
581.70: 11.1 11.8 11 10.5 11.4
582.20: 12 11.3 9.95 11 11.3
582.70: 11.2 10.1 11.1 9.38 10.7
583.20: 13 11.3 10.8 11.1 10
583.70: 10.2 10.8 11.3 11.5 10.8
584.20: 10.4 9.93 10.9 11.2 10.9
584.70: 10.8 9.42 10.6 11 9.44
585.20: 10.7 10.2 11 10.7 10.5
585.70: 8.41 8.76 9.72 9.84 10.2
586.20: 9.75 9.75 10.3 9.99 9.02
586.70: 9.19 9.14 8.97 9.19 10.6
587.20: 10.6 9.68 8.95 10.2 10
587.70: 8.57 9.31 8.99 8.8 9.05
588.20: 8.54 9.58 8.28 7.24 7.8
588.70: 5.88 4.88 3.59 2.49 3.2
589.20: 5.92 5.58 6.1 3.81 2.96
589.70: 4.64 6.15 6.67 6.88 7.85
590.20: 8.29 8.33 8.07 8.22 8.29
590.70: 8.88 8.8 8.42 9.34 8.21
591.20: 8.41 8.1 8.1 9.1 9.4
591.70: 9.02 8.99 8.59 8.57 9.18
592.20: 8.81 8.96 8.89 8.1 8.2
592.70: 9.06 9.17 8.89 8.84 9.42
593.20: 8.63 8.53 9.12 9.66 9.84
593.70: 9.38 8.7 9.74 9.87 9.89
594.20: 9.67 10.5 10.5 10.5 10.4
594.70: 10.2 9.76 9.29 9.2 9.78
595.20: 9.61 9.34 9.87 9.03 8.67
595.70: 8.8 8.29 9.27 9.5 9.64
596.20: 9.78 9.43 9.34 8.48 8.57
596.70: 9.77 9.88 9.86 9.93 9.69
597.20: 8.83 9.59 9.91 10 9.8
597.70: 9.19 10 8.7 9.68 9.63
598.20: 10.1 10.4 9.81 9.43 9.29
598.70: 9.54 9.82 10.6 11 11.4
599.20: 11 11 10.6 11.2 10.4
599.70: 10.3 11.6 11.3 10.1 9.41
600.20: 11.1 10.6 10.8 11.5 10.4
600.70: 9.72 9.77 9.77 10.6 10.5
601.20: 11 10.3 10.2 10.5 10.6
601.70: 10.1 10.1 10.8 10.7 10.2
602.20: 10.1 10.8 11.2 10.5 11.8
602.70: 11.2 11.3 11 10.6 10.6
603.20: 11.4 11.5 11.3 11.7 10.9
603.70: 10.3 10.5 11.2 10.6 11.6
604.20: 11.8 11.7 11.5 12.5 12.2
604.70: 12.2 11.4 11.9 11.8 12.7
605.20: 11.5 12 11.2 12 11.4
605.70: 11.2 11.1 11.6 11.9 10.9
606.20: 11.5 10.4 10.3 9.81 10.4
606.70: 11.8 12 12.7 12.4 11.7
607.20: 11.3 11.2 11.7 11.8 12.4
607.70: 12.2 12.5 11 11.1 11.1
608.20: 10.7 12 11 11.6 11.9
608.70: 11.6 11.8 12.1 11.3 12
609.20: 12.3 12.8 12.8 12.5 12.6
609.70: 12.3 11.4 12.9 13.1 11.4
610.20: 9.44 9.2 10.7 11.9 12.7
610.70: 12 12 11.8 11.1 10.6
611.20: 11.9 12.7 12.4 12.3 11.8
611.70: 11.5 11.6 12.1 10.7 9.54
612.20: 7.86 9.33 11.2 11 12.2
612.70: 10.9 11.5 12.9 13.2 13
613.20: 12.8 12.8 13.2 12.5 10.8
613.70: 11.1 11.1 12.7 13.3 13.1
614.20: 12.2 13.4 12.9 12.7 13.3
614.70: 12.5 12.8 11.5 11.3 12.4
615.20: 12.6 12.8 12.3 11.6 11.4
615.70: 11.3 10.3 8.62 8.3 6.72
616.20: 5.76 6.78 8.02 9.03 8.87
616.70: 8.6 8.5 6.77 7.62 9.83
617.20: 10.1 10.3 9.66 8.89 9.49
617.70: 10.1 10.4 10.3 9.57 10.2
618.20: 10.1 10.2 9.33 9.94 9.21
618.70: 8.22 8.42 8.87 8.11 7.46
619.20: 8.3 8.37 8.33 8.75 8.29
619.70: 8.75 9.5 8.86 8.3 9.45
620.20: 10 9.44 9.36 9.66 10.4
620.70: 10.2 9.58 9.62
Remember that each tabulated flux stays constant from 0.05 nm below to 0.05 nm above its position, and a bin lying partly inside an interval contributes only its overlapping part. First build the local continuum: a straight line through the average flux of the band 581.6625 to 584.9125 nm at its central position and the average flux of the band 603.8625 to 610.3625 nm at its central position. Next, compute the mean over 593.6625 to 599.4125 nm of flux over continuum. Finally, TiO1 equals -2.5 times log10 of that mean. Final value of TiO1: 0.164 mag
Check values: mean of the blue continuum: 10.9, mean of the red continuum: 11.6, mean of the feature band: 9.71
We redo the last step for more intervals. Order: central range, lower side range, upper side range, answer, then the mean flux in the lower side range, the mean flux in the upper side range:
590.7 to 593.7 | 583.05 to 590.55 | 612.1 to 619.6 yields 0.04 mag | 8.89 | 10.4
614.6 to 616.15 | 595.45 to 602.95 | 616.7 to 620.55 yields -0.20 mag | 10.1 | 9.12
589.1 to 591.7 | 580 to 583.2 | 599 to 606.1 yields 0.46 mag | 11.3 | 11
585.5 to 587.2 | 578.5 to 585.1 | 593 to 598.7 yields 0.10 mag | 11.1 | 9.52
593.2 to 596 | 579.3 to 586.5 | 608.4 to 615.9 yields 0.18 mag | 10.9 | 11.8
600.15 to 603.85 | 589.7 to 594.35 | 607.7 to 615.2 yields -0.04 mag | 8.69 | 11.8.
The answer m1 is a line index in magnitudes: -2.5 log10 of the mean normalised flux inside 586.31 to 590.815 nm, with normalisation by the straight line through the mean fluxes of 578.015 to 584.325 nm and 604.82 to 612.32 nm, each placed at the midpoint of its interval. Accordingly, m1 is 0.41 mag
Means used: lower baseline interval 11.1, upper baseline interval 11.6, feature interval 7.73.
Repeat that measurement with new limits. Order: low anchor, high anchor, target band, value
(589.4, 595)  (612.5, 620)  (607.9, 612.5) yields -0.164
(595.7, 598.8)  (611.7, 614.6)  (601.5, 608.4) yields -0.065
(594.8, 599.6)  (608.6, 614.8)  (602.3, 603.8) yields -0.048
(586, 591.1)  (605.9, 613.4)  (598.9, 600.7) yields -0.093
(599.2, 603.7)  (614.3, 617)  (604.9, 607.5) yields -0.089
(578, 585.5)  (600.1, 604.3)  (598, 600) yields 0.039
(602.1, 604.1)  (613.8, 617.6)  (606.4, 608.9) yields -0.073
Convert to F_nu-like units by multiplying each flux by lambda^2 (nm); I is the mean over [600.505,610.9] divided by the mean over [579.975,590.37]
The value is 1.3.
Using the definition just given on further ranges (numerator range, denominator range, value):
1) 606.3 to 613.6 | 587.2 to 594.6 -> 1.51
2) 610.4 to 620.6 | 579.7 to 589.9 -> 1.19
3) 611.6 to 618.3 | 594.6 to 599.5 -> 1.18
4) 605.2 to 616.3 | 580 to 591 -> 1.32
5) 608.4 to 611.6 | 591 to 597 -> 1.35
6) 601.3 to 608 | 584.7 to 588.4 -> 1.24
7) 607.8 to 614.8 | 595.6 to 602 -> 1.23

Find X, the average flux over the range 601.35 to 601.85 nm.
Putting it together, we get 10.3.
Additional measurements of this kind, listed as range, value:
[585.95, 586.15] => 10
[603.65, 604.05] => 10.6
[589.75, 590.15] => 6.89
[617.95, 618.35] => 10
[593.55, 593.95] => 9.41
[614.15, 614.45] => 12.8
